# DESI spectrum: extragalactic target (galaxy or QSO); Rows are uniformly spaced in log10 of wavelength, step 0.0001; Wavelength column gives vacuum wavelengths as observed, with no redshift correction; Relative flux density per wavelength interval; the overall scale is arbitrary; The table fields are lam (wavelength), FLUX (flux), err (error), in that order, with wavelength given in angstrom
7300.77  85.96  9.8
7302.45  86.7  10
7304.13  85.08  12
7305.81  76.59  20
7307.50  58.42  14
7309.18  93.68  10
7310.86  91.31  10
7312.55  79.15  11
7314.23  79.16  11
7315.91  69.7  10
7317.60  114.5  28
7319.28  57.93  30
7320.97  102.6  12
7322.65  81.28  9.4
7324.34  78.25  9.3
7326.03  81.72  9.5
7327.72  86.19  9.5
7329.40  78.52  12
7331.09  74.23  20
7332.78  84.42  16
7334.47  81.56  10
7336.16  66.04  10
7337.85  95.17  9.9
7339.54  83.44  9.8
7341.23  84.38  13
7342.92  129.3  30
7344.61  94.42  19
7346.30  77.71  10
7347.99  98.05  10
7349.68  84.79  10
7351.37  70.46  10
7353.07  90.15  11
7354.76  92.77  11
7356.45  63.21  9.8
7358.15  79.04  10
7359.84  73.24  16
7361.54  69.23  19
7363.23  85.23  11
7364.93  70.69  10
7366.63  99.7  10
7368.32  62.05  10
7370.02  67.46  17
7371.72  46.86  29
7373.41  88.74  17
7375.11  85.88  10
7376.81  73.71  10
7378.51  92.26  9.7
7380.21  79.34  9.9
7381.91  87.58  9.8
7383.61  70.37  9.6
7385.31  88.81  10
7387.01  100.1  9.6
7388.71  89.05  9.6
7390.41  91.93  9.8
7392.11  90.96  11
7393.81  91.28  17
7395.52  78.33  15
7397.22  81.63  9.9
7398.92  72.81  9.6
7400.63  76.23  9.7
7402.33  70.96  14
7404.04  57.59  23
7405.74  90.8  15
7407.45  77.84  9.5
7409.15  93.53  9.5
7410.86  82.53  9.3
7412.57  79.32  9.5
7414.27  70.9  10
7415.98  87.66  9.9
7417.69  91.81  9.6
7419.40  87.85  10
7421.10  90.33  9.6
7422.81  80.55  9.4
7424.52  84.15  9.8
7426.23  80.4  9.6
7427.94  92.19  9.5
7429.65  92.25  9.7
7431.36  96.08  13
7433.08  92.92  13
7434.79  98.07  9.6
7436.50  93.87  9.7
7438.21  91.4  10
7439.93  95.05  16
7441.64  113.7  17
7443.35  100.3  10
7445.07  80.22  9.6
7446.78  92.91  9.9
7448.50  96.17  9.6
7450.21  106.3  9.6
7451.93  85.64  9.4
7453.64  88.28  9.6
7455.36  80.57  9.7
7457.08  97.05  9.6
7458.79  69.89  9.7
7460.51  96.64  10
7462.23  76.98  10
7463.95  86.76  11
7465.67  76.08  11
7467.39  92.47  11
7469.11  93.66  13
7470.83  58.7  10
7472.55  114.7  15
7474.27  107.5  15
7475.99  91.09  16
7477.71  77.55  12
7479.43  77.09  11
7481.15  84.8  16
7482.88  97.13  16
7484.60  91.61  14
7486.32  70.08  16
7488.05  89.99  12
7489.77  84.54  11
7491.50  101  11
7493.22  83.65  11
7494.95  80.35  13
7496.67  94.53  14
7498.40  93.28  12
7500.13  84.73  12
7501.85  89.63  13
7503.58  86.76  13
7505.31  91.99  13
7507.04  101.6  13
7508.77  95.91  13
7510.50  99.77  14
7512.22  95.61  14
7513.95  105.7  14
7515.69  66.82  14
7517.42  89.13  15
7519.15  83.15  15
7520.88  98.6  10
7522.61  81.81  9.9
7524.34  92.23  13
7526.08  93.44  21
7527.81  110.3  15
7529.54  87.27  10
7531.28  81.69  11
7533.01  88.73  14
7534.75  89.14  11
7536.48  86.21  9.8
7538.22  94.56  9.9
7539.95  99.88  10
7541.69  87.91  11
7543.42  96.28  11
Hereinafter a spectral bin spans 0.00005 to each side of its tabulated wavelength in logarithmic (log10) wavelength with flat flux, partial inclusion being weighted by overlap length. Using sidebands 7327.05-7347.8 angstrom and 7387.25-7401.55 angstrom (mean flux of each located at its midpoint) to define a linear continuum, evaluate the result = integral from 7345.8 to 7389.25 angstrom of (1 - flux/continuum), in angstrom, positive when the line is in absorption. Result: 2.7 angstrom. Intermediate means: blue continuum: 86.7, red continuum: 84.7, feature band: 80.2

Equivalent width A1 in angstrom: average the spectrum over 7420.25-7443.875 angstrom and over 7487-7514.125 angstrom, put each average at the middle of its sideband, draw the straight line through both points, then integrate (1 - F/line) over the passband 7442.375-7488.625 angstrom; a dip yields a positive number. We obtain 2.1 angstrom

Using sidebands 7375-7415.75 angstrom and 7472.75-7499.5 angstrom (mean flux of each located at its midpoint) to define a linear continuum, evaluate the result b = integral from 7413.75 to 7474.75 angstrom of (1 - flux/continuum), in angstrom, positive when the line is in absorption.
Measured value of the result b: -3.0 angstrom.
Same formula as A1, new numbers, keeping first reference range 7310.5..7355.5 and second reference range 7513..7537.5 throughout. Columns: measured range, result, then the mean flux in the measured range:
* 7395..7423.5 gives 2.10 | 80.7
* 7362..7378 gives 1.93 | 75.8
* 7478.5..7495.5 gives 0.51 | 86.1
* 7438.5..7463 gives -0.97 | 91.4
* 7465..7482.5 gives 0.14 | 87.8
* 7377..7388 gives 0.10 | 85.7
